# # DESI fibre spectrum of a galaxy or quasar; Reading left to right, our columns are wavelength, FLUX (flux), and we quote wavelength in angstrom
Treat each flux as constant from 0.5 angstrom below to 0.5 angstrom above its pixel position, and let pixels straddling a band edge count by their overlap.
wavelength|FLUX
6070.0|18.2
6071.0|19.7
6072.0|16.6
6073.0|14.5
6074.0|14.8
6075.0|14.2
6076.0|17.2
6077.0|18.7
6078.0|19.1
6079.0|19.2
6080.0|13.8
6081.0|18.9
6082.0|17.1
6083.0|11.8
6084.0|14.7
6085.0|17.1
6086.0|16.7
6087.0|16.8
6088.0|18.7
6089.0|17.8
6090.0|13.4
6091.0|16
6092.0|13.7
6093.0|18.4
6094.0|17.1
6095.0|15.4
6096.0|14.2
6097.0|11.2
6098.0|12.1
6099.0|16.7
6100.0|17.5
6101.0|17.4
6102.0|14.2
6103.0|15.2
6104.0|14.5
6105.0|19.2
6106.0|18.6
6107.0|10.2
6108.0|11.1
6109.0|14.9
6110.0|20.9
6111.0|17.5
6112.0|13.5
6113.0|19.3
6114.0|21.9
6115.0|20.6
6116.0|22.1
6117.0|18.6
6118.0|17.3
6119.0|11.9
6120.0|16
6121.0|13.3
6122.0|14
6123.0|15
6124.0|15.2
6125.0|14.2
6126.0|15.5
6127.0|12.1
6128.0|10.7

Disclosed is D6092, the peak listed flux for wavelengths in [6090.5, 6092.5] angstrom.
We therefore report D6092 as 16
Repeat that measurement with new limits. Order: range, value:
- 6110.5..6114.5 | 21.9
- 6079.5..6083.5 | 18.9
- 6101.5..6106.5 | 19.2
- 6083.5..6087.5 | 17.1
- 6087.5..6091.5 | 18.7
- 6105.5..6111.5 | 20.9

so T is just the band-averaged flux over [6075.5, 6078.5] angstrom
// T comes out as 18.3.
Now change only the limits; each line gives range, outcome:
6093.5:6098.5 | 14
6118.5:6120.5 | 13.9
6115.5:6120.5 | 17.2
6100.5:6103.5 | 15.6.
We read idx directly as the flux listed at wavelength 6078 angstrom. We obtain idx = 19.1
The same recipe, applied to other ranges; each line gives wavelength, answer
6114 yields 21.9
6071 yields 19.7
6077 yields 18.7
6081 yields 18.9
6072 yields 16.6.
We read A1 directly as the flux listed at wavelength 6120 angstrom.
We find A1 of 16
